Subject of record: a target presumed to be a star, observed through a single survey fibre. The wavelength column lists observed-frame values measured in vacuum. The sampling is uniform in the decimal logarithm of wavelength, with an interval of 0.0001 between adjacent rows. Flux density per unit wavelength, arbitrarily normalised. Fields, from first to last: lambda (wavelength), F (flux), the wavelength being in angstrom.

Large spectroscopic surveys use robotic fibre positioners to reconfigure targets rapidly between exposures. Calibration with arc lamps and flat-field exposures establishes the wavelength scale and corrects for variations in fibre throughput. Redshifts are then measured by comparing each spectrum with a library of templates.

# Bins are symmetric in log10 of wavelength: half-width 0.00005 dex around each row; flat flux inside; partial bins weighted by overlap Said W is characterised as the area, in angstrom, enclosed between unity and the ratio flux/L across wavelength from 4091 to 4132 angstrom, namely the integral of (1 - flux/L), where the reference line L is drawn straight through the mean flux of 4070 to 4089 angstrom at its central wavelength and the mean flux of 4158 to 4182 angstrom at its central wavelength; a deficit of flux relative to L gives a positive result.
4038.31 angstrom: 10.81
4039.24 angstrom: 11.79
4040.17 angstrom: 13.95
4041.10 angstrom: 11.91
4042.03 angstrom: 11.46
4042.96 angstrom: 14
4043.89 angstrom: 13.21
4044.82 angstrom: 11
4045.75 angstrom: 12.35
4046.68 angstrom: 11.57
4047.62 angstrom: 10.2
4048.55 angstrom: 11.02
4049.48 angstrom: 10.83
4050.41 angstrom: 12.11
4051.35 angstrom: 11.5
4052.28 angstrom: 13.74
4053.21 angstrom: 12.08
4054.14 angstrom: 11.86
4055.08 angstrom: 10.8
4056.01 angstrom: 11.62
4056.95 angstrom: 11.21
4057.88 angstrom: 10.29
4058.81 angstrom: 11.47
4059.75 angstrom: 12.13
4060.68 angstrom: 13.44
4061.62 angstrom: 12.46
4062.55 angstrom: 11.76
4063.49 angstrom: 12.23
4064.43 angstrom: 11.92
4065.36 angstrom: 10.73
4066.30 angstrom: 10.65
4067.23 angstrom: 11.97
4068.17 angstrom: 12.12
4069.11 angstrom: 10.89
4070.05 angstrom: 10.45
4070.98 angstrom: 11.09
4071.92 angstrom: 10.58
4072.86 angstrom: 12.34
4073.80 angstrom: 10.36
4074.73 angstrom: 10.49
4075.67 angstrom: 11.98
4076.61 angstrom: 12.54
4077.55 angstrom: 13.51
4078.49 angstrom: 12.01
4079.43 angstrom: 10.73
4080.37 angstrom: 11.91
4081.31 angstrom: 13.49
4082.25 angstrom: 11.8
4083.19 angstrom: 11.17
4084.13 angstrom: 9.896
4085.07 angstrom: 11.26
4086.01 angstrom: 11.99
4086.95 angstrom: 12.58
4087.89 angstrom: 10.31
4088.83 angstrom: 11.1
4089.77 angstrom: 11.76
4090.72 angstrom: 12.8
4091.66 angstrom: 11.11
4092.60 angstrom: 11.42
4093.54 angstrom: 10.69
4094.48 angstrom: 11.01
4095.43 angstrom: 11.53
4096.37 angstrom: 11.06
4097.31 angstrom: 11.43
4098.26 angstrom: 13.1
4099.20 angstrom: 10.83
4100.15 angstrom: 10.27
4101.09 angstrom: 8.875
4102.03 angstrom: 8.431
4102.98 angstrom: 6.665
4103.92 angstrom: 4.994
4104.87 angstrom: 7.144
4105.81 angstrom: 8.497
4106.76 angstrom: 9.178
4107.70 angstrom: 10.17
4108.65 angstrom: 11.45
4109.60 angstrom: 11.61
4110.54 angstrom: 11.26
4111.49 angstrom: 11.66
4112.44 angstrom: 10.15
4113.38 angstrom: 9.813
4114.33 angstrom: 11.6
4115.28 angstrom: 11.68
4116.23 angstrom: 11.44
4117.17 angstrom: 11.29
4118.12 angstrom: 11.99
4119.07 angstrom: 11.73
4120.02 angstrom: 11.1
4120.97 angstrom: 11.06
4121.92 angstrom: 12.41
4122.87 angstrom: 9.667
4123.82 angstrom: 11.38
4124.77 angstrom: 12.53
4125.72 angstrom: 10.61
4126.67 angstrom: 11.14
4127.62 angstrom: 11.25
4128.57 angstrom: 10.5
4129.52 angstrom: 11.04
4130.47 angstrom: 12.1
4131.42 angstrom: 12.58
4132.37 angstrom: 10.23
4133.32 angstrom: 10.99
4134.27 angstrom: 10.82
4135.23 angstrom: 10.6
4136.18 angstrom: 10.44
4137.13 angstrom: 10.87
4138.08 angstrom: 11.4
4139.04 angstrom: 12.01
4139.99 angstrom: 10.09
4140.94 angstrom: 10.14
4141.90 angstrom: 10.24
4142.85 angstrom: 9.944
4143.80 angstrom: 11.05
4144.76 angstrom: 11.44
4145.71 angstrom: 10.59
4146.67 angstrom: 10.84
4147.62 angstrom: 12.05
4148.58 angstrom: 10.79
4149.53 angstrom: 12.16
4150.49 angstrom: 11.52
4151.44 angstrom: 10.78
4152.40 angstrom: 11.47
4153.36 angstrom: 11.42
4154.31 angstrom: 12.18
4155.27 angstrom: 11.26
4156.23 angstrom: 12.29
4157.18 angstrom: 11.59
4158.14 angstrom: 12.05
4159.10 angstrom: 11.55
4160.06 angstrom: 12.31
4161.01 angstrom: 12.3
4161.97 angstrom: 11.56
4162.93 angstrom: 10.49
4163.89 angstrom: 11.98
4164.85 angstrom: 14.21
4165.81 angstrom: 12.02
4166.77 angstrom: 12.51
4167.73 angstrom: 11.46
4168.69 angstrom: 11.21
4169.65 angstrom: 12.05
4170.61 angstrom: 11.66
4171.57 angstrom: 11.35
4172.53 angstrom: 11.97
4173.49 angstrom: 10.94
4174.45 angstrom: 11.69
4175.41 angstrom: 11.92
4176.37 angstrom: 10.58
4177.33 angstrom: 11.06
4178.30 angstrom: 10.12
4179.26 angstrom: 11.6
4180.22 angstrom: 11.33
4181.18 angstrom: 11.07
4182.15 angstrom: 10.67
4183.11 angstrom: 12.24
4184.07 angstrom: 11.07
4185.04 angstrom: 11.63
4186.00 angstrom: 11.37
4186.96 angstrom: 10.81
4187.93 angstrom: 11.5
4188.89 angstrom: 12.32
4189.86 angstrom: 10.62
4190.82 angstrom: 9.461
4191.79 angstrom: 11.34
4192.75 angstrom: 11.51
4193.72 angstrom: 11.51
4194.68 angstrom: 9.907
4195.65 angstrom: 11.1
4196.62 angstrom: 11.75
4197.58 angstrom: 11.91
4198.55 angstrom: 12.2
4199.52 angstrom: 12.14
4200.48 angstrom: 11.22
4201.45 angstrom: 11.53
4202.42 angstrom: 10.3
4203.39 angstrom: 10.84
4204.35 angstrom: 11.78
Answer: 3.1 angstrom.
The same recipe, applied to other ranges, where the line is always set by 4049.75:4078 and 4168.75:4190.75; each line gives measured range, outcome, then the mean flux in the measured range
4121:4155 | 0.9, 11.1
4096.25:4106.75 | 2.2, 9.14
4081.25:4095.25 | 0.2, 11.4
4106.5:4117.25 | 0.5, 11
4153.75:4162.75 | -0.4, 11.9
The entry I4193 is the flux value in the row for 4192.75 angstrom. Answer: 11.51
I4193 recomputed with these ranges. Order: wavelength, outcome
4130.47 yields 12.1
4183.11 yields 12.24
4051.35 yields 11.5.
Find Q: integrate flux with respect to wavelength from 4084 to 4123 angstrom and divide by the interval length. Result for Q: 10.7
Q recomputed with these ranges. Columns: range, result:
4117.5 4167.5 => 11.4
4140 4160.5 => 11.3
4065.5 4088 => 11.5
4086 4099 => 11.5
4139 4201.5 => 11.4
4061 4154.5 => 11.1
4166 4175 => 11.7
